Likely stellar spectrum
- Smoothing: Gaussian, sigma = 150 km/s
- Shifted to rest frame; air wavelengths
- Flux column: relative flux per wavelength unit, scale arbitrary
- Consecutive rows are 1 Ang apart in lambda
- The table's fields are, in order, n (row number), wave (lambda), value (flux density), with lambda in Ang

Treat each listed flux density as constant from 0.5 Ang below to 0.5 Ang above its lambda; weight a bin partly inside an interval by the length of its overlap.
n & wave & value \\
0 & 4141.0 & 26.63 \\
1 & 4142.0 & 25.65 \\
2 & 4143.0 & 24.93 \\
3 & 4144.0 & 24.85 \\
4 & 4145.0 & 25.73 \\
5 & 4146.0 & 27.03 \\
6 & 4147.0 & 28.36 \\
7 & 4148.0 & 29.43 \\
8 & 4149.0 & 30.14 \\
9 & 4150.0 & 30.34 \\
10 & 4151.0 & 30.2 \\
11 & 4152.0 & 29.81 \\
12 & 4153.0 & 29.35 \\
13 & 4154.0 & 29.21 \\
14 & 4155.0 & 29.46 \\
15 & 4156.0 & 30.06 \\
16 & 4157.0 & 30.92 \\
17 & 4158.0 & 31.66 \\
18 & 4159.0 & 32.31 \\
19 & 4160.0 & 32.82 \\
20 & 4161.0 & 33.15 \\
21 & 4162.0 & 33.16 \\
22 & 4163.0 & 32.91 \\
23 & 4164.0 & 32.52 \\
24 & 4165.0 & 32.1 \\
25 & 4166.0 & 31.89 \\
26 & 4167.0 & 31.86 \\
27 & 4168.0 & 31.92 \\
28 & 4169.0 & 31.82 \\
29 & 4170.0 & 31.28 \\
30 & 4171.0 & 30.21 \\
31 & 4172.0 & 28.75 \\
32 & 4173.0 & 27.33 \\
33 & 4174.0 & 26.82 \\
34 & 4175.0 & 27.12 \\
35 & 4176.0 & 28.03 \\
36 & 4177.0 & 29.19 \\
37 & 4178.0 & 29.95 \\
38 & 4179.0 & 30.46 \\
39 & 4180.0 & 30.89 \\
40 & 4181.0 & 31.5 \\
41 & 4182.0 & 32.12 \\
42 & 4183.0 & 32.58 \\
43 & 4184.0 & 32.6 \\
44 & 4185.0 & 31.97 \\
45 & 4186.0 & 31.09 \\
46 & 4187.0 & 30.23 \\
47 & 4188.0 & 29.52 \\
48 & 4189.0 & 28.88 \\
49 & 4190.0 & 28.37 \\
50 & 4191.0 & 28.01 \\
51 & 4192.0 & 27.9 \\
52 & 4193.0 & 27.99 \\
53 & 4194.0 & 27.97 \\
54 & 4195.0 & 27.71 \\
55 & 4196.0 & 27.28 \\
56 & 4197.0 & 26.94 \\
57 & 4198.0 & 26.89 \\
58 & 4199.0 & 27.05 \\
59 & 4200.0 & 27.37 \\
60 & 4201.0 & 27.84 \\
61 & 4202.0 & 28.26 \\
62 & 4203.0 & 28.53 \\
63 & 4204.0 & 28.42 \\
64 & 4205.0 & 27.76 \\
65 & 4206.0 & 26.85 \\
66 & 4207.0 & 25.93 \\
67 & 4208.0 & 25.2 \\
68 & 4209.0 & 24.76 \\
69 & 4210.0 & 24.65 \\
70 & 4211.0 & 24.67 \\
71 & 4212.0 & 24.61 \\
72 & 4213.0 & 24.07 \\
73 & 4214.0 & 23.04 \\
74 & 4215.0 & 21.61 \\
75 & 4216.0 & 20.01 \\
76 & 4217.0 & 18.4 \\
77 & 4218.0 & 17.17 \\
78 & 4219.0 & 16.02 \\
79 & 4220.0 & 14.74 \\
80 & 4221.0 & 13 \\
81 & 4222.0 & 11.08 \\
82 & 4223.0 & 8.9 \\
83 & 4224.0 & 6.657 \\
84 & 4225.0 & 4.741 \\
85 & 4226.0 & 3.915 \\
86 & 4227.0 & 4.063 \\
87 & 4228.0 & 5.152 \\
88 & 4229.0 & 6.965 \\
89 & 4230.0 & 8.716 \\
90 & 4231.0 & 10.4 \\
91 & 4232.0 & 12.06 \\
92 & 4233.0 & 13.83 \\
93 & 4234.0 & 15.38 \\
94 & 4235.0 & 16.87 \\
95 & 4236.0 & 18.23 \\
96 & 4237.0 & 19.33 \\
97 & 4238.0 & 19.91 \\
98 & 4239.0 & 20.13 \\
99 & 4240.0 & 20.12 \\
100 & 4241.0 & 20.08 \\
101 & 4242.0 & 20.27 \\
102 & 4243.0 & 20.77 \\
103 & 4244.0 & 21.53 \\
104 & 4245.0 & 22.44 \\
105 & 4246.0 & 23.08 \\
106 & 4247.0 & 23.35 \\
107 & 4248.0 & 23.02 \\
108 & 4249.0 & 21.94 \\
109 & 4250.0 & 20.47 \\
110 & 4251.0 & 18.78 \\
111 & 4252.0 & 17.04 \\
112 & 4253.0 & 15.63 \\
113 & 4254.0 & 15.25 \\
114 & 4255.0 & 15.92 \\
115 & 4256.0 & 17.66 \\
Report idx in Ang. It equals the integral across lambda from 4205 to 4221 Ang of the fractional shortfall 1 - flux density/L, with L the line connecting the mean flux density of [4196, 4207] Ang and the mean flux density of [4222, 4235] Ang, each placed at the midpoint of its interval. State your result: -1.95 Ang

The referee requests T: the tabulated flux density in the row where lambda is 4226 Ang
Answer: 3.915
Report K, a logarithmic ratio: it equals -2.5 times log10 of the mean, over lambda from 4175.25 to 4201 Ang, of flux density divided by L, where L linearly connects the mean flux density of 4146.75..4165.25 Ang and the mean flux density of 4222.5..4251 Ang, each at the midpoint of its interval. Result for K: -0.18 mag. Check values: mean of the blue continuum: 31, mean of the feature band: 29.3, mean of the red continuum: 15.5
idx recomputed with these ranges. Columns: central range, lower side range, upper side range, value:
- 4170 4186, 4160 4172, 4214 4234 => -1.4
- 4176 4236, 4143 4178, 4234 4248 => 6.5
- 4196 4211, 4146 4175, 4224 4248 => -3.4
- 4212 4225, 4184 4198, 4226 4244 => 2.7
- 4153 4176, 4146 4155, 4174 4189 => -0.7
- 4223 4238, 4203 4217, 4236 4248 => 7.7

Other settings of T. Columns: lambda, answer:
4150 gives 30.34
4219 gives 16.02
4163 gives 32.91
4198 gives 26.89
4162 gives 33.16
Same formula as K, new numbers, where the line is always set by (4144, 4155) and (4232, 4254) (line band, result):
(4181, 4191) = -0.218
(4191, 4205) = -0.161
